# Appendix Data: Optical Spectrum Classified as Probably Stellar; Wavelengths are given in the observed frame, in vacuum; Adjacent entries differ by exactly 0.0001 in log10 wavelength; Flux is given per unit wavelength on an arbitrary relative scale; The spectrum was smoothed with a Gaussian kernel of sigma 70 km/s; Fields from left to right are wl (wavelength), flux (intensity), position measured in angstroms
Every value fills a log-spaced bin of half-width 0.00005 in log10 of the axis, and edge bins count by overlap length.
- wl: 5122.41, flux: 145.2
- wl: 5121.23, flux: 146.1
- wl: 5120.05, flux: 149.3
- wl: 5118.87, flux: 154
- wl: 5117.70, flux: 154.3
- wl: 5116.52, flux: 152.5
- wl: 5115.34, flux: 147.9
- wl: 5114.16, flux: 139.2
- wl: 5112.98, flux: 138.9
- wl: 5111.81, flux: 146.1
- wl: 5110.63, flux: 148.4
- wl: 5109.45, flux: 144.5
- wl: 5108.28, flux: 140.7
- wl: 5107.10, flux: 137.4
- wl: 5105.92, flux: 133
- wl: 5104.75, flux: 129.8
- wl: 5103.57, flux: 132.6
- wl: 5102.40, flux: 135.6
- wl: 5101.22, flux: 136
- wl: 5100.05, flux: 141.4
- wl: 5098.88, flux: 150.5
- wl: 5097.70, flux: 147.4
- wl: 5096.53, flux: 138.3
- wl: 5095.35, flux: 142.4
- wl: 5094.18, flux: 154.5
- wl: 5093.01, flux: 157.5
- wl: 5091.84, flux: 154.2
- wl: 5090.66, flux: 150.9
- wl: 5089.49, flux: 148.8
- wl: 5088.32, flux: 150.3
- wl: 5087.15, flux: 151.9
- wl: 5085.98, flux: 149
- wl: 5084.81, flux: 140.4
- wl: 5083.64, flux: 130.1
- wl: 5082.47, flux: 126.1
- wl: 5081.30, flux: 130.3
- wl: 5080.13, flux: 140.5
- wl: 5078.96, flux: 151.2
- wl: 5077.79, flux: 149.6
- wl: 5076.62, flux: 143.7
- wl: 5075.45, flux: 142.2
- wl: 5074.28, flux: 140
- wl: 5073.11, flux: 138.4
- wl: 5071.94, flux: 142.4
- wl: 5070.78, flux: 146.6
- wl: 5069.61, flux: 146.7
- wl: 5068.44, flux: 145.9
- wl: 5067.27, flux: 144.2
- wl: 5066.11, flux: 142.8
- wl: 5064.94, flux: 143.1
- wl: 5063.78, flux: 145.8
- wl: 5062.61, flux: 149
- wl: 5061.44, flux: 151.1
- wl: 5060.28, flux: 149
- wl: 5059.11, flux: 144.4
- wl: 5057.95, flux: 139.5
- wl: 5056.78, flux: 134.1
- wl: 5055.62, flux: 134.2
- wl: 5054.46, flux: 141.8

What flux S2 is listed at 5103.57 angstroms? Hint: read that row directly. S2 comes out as 132.6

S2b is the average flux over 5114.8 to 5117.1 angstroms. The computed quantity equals 150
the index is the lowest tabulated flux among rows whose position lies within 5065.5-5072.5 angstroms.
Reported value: 142.4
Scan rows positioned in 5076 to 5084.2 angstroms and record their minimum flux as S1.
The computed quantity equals 126.1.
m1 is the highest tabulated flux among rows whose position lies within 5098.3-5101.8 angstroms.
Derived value 150.5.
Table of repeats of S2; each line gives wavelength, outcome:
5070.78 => 146.6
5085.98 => 149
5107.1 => 137.4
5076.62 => 143.7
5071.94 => 142.4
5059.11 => 144.4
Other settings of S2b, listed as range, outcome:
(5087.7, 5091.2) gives 150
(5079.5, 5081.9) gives 136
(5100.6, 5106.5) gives 134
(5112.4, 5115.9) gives 142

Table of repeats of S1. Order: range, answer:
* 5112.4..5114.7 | 138.9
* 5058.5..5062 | 144.4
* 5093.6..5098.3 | 138.3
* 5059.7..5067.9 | 142.8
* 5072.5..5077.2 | 138.4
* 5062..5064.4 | 145.8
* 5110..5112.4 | 146.1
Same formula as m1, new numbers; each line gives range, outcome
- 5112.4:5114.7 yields 139.2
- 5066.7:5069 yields 145.9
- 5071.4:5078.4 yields 149.6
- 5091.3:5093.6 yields 157.5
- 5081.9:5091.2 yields 151.9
